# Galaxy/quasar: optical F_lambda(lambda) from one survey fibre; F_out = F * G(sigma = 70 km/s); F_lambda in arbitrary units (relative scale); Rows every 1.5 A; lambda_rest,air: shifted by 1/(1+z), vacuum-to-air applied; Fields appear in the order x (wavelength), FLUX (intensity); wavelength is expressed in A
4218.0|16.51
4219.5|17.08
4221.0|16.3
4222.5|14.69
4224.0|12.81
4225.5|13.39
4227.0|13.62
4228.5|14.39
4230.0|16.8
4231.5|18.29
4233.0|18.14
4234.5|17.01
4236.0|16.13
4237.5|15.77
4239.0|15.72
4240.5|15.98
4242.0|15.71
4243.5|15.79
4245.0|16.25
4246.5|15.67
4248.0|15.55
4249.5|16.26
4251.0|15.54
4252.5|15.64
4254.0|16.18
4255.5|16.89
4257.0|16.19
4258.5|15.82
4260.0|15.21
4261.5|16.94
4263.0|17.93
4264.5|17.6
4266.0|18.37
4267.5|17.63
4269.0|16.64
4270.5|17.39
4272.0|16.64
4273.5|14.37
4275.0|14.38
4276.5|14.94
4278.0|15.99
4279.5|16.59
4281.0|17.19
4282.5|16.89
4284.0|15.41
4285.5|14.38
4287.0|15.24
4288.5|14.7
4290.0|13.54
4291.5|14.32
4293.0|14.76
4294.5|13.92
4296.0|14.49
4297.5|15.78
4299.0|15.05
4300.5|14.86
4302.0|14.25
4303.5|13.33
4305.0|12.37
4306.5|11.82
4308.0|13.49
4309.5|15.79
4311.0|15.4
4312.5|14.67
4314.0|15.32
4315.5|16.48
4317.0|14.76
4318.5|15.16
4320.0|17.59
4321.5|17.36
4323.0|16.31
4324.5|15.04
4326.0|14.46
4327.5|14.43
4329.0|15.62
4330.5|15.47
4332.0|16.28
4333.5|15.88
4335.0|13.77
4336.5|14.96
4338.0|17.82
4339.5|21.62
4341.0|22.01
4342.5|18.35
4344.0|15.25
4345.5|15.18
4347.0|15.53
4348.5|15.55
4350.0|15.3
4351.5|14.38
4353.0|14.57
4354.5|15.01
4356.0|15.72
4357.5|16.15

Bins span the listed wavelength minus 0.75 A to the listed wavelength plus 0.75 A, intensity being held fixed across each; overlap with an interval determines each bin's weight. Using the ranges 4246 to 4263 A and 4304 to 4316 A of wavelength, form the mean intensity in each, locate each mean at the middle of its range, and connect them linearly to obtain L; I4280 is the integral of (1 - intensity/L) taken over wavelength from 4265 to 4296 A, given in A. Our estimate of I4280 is -0.75 A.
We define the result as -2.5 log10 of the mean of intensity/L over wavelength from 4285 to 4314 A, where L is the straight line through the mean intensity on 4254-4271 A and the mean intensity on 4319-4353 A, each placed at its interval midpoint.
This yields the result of 0.157 mag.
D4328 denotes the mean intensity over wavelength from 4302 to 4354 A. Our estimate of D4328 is 15.6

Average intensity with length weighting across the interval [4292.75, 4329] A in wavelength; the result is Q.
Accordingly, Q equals 14.9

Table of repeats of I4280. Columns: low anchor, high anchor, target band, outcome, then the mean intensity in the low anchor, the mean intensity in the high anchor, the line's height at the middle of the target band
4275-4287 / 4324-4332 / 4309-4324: -0.6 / 15.8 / 15.1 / 15.3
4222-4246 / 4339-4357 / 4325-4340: 0.4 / 15.7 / 16.5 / 16.4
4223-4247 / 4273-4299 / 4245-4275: -1.9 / 15.7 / 15.1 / 15.4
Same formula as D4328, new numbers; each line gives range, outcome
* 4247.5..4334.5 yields 15.5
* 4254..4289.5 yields 16.2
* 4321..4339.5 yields 15.8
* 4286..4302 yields 14.6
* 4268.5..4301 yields 15.3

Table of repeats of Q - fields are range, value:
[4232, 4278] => 16.3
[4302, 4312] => 13.8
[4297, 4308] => 13.9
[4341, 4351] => 16.3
